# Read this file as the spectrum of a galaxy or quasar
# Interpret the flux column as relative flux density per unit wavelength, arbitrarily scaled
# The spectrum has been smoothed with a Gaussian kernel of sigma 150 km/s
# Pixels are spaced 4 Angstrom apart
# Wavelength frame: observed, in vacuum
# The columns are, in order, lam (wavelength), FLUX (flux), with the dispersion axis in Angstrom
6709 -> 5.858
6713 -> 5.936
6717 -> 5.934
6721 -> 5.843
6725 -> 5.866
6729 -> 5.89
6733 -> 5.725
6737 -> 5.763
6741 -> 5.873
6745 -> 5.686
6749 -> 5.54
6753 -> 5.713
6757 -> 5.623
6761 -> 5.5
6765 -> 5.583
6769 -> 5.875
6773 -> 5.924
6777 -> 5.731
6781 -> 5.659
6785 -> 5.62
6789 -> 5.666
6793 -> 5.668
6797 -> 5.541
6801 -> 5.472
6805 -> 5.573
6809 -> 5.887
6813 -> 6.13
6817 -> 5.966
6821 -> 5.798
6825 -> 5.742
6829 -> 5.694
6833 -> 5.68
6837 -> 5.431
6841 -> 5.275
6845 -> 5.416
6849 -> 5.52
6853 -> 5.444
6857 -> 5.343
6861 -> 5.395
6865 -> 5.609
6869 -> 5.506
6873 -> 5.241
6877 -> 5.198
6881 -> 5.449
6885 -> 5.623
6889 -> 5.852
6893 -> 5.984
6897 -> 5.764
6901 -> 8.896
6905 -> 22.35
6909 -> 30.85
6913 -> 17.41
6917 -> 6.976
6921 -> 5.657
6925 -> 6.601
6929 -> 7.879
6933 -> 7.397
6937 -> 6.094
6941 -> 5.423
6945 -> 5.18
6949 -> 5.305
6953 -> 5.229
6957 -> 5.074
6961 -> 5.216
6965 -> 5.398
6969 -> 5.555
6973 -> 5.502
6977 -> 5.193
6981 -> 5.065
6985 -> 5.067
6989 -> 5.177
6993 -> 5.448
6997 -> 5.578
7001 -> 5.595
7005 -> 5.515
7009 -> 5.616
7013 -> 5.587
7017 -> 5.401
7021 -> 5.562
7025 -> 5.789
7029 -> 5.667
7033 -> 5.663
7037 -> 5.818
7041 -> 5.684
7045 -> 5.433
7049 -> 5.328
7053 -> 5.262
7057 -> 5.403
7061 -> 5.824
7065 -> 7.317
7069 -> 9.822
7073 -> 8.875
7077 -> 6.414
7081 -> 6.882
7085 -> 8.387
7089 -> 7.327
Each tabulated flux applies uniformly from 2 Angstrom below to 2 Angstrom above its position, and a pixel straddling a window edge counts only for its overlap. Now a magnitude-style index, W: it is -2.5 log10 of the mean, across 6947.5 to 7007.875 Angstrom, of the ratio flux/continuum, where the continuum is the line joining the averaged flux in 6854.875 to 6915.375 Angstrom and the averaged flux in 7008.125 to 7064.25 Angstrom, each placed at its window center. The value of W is 0.30 mag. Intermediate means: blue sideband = 9.34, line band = 5.33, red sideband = 5.61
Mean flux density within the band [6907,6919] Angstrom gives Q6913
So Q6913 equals 18.4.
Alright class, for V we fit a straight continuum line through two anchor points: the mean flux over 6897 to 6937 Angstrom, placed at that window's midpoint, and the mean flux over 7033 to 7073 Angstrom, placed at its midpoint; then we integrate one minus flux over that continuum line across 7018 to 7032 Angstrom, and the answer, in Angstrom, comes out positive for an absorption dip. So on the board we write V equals 3.42 Angstrom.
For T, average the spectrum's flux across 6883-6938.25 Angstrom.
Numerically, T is 10.3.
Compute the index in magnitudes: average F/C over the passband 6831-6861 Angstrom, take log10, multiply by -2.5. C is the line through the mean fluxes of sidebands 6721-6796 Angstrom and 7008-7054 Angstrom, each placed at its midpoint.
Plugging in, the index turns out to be 0.05 mag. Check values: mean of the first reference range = 5.72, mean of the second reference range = 5.57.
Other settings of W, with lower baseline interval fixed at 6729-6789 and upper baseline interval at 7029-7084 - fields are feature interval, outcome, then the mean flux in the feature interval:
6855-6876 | 0.108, 5.41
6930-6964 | 0.091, 5.67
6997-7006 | 0.137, 5.56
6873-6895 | 0.081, 5.59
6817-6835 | 0.022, 5.75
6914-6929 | -0.199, 7.34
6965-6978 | 0.150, 5.43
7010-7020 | 0.152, 5.51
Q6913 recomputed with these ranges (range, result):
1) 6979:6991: 5.1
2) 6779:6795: 5.65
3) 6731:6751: 5.72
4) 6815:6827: 5.84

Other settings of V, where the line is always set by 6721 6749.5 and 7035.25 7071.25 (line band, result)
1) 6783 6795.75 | 0.46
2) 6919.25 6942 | -1.91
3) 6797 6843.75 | 1.72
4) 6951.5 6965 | 1.98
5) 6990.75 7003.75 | 1.31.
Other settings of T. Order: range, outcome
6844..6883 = 5.41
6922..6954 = 6.15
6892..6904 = 8.25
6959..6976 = 5.4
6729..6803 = 5.68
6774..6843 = 5.68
